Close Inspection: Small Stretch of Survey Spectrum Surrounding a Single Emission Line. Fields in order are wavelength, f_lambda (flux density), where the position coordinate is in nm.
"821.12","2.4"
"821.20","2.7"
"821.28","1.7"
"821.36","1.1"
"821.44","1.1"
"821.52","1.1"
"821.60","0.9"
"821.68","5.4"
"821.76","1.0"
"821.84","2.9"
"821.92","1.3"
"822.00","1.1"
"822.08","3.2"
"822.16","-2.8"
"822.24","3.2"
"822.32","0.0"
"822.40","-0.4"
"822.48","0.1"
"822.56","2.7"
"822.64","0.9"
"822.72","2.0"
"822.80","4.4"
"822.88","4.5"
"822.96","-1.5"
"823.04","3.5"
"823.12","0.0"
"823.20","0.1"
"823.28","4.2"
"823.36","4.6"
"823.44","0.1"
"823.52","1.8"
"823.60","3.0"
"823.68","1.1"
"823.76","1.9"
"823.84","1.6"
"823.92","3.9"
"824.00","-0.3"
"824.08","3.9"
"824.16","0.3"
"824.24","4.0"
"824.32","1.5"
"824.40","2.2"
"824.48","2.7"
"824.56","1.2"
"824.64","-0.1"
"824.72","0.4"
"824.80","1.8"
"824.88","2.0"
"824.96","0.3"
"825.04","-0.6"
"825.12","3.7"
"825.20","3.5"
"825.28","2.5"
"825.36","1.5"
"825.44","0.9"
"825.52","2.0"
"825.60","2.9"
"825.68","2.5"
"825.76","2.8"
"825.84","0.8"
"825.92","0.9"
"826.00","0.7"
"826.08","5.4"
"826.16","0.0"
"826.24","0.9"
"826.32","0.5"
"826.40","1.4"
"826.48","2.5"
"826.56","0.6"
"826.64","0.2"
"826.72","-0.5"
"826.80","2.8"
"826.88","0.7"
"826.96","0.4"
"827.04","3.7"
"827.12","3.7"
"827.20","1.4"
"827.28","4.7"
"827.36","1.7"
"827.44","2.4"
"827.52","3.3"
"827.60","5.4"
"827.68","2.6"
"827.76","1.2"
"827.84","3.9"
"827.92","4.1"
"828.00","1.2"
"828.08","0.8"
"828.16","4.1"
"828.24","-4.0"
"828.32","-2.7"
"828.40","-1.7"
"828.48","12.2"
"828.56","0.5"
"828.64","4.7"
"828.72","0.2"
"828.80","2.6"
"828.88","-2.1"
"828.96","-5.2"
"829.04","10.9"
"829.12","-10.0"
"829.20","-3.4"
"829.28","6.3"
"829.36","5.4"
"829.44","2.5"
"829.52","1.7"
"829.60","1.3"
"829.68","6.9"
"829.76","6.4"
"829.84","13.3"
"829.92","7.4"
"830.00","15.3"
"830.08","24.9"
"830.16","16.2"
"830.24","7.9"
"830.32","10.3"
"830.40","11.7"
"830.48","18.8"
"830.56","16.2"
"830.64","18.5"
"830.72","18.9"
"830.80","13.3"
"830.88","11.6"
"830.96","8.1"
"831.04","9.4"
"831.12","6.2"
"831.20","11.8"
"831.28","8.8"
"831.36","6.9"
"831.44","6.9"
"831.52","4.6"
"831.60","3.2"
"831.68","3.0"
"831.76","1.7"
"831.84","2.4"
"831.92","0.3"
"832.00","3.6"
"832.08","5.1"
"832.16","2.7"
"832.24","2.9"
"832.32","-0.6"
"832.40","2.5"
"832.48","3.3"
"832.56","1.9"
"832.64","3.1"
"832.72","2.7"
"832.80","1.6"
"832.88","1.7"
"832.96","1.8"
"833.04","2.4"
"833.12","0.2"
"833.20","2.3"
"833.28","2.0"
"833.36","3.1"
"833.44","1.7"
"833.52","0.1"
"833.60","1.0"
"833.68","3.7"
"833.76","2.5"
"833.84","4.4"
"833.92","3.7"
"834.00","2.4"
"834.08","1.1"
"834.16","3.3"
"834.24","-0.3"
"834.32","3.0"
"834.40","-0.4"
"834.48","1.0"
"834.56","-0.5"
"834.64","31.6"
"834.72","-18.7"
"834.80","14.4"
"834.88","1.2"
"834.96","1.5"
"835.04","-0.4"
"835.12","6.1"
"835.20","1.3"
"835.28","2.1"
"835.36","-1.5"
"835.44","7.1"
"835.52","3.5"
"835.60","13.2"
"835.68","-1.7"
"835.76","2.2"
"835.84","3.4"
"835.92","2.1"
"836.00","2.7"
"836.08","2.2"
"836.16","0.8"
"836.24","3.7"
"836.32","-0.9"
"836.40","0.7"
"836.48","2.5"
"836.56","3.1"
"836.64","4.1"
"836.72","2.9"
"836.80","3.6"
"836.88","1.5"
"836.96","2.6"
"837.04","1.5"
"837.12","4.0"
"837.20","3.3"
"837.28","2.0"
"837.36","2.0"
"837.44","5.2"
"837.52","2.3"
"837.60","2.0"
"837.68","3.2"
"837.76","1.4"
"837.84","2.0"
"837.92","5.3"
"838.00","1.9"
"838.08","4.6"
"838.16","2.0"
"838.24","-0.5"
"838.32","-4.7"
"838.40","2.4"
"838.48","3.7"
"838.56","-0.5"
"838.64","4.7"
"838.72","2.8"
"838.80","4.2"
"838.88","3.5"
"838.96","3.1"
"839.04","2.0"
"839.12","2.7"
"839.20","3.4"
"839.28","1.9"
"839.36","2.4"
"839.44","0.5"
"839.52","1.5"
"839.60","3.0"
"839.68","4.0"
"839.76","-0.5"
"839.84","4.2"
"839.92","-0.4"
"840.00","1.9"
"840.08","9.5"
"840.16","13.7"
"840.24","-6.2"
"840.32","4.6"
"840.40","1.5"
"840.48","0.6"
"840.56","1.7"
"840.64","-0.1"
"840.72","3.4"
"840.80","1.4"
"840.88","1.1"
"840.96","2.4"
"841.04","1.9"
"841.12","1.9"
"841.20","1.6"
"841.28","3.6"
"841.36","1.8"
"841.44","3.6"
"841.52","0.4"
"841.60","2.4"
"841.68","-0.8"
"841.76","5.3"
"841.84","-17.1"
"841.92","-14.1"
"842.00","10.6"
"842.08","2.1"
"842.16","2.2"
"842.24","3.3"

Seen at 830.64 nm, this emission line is [O II]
